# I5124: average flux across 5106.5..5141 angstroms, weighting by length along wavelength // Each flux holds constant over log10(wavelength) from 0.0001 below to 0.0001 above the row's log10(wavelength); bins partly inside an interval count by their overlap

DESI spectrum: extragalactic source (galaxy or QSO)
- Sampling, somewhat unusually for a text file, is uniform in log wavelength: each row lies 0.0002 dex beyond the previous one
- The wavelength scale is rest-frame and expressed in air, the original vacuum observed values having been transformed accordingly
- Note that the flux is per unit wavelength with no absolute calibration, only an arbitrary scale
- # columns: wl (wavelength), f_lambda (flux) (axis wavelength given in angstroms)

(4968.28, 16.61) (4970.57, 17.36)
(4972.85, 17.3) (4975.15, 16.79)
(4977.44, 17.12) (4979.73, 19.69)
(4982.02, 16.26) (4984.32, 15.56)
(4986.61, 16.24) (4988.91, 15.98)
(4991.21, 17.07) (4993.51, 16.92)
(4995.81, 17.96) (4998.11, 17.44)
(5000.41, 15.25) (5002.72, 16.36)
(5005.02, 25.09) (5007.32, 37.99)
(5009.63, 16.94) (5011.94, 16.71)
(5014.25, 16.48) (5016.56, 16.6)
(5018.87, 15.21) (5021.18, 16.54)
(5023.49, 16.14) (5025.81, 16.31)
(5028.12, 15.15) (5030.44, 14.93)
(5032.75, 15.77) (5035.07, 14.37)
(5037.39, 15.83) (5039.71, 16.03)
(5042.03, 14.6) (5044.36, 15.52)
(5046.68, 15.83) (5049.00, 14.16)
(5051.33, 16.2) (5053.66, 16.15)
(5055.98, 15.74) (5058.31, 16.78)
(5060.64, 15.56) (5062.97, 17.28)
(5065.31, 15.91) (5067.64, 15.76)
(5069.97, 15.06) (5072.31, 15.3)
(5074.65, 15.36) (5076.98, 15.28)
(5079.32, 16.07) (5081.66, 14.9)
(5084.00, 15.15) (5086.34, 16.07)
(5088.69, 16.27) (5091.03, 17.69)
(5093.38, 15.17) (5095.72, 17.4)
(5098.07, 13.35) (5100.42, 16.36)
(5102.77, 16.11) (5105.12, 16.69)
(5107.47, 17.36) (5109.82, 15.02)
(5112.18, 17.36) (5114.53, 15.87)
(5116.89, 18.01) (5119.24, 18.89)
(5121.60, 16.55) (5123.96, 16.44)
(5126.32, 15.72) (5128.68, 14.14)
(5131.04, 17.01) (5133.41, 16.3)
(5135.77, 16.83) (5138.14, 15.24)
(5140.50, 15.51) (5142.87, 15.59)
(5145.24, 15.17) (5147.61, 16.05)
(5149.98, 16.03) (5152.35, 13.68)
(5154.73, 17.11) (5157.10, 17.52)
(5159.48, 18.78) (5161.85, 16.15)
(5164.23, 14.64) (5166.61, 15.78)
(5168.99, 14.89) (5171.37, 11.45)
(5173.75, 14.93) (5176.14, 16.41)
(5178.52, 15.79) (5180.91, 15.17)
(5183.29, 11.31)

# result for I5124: 16.4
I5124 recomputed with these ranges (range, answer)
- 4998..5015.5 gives 20.4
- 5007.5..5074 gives 16.1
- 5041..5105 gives 15.8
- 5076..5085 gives 15.4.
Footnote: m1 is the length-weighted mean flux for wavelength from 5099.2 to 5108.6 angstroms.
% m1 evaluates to 16.6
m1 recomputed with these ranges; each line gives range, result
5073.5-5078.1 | 15.3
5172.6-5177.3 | 15.6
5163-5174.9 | 14.3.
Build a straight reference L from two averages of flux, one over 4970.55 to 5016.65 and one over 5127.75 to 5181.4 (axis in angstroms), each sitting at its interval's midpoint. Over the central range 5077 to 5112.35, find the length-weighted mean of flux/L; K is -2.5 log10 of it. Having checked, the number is 0.04 mag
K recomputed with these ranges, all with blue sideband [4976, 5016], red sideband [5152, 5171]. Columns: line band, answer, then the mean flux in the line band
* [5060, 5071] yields 0.10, 15.9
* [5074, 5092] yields 0.09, 15.8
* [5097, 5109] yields 0.06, 16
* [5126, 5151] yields 0.04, 15.8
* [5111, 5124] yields -0.04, 17.3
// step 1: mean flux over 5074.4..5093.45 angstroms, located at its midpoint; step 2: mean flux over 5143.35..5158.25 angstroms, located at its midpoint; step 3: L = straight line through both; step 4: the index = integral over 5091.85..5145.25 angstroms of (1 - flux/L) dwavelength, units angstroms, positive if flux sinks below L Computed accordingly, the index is -1.1 angstroms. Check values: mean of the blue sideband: 15.8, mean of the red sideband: 15.9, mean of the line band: 16.2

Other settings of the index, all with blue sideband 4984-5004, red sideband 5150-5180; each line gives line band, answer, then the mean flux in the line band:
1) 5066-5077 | 0.5 angstroms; 15.4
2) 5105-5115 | -0.3 angstroms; 16.5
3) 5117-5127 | -0.8 angstroms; 17.1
